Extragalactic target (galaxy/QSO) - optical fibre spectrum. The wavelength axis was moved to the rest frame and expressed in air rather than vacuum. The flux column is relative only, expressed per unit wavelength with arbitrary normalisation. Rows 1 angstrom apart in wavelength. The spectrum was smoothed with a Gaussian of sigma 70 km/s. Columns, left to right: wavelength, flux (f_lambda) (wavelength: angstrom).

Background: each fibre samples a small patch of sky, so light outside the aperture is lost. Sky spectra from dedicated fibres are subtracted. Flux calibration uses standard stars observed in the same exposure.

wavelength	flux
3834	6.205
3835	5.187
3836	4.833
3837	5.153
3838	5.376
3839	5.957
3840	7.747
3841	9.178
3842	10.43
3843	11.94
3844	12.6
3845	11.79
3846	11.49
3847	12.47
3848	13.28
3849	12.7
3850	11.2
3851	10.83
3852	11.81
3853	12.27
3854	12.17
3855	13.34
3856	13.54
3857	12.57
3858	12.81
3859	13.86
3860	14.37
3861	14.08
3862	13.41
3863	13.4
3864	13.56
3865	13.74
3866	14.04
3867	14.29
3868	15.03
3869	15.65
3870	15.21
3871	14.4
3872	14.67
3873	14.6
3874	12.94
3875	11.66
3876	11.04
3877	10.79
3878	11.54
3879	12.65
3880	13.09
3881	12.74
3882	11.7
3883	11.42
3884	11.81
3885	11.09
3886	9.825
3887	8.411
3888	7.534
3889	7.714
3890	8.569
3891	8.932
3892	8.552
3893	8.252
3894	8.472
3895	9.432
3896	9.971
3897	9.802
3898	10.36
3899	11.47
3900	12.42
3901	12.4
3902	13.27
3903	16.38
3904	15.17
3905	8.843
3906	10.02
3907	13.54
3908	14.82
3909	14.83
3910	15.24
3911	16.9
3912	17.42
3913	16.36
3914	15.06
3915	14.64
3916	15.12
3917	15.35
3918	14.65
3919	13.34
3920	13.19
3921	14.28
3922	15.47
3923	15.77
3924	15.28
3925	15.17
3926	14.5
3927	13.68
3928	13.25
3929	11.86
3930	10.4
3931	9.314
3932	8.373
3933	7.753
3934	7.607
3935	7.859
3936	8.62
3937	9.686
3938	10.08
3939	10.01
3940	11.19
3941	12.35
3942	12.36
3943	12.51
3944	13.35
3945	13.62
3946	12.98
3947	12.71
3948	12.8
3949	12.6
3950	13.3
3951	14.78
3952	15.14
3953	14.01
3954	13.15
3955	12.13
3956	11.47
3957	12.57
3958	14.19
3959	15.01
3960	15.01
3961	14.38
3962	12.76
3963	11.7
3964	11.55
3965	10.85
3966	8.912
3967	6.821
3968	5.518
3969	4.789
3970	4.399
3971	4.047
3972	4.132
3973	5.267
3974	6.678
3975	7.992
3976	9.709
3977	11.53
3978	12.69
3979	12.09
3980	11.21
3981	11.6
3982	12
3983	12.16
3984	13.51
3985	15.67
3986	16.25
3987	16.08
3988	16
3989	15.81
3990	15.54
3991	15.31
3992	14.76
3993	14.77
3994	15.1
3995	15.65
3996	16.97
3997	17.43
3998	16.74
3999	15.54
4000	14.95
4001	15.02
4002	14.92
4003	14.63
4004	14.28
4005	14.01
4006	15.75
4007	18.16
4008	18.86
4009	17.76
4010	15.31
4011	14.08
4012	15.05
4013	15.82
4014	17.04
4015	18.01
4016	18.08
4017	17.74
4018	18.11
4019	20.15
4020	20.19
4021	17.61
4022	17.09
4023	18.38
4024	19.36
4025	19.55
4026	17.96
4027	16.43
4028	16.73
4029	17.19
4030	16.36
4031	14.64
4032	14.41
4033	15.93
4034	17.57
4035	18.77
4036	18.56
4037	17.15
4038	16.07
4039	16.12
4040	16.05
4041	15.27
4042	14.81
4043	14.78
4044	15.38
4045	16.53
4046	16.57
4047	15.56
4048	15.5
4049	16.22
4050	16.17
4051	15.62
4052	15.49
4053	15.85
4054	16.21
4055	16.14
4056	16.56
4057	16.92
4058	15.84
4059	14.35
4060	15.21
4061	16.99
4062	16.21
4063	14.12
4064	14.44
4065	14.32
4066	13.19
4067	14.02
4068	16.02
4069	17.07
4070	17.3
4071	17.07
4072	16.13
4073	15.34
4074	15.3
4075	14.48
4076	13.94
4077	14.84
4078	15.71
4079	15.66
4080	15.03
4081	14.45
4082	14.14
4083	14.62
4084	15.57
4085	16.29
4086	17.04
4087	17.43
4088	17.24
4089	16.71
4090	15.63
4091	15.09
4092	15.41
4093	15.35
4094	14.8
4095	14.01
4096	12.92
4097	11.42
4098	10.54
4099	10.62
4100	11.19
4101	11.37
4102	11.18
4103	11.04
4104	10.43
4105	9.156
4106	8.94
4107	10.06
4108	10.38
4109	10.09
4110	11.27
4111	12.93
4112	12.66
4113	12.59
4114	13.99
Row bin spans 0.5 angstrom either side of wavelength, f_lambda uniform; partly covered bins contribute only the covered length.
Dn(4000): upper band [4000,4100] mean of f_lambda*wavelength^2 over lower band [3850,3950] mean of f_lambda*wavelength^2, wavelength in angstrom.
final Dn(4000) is 1.4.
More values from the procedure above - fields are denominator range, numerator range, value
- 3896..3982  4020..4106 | 1.37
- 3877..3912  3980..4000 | 1.37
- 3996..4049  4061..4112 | 0.87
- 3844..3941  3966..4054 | 1.27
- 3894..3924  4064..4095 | 1.24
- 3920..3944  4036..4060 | 1.44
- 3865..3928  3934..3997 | 0.97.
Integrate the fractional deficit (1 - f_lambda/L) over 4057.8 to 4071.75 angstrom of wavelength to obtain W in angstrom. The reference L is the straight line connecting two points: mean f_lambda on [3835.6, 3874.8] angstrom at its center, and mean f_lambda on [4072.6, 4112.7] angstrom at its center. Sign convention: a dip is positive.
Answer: -2.2 angstrom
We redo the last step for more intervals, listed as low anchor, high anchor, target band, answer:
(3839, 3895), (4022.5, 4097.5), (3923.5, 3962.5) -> 3.5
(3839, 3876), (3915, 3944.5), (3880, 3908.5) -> 3.7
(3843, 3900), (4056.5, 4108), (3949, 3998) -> 3.4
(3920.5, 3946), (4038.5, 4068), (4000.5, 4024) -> -4.2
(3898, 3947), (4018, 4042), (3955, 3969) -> 3.0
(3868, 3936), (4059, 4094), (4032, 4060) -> -2.2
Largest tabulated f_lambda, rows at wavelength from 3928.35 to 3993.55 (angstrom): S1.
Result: 16.25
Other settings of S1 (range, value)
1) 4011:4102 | 20.19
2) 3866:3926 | 17.42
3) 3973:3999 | 17.43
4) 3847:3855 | 13.34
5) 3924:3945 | 15.28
